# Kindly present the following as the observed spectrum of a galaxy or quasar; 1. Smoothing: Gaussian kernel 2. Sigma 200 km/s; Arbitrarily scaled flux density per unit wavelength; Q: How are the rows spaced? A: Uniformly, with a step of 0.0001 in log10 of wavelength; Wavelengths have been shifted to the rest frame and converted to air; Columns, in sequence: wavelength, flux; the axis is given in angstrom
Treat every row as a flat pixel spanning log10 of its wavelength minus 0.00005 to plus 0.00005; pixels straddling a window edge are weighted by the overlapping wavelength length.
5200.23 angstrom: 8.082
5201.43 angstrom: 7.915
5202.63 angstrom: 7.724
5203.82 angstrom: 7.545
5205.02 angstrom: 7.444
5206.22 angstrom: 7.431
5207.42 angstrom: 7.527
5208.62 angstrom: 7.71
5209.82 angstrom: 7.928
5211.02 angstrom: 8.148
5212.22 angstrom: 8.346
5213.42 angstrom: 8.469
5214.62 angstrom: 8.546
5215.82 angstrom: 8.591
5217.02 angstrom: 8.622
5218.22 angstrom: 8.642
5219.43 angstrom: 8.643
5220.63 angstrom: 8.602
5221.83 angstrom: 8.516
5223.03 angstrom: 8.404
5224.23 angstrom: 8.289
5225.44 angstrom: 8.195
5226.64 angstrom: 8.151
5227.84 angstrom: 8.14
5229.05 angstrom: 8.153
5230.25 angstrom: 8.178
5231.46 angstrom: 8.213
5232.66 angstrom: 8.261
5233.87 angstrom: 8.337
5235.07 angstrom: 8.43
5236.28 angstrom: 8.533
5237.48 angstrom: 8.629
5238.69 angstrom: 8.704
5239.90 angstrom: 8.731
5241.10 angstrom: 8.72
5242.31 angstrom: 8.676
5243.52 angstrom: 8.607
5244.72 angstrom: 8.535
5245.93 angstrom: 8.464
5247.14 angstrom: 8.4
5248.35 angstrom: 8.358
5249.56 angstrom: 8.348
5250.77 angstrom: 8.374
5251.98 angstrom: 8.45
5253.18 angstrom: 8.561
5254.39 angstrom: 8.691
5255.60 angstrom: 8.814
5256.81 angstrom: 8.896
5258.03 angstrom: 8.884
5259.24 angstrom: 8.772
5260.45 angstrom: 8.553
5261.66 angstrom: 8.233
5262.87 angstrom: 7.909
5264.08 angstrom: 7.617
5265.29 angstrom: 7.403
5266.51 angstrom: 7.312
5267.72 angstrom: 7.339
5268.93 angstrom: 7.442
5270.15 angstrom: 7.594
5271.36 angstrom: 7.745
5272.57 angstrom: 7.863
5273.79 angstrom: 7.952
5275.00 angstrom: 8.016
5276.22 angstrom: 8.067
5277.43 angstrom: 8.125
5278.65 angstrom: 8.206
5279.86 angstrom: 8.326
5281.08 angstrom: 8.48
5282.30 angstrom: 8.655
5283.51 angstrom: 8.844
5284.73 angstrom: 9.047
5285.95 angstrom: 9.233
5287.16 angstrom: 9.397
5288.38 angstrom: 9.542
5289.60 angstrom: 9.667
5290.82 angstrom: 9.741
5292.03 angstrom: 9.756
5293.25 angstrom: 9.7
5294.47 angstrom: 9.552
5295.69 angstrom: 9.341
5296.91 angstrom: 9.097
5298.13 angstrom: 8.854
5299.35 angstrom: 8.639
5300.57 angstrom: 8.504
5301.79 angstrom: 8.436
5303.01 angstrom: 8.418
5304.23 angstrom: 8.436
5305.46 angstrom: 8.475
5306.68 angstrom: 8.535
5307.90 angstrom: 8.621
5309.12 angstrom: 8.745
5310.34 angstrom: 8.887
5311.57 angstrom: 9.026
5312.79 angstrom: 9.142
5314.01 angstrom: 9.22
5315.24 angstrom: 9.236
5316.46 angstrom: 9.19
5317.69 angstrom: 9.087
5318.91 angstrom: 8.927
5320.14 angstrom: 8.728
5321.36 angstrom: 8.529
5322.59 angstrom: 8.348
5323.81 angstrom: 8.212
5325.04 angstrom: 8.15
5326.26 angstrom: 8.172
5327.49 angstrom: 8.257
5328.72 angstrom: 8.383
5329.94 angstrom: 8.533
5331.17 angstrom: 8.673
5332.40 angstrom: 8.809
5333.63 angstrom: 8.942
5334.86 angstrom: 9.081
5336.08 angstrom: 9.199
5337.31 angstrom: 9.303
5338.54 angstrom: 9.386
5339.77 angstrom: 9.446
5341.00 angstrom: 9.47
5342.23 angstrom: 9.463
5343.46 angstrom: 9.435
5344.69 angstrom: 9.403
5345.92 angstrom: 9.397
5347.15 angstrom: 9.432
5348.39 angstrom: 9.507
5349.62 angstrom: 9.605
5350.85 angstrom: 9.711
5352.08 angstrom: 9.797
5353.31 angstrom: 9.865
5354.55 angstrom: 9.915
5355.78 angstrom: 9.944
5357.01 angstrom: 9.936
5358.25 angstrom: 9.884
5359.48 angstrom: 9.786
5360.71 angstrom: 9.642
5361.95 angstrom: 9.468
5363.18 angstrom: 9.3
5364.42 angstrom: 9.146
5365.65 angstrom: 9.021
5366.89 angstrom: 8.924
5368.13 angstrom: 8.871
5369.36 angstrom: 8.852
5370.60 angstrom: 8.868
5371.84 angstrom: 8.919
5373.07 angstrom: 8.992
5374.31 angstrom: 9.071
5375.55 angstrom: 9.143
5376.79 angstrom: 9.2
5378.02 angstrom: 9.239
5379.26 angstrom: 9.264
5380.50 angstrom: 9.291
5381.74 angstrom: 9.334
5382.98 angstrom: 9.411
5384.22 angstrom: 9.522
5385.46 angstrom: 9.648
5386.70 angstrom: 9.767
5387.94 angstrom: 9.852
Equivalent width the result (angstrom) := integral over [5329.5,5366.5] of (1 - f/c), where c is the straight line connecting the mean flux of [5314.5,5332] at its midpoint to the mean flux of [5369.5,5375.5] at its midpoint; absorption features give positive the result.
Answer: -2.7 angstrom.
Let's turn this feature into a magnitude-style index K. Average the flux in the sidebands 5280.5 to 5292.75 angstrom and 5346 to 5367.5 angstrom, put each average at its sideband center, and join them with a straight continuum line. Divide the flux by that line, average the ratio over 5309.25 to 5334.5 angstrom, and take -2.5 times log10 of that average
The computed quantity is 0.08 mag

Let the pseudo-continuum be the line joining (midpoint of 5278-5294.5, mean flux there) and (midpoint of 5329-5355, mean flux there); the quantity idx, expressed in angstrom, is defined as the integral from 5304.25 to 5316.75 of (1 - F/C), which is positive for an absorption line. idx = 0.5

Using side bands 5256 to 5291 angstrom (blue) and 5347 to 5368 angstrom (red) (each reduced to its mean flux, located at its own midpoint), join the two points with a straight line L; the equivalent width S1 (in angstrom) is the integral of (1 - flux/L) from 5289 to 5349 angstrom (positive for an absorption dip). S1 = 0.24 angstrom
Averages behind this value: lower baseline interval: 8.36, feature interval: 8.97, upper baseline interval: 9.56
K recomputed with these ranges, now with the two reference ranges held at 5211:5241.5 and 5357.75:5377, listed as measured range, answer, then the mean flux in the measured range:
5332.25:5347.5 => -0.03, 9.3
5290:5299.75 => -0.07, 9.36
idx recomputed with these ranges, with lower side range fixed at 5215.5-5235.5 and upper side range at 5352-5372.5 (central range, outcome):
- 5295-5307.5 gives 0.37 angstrom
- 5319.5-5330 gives 0.88 angstrom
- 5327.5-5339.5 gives 0.37 angstrom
